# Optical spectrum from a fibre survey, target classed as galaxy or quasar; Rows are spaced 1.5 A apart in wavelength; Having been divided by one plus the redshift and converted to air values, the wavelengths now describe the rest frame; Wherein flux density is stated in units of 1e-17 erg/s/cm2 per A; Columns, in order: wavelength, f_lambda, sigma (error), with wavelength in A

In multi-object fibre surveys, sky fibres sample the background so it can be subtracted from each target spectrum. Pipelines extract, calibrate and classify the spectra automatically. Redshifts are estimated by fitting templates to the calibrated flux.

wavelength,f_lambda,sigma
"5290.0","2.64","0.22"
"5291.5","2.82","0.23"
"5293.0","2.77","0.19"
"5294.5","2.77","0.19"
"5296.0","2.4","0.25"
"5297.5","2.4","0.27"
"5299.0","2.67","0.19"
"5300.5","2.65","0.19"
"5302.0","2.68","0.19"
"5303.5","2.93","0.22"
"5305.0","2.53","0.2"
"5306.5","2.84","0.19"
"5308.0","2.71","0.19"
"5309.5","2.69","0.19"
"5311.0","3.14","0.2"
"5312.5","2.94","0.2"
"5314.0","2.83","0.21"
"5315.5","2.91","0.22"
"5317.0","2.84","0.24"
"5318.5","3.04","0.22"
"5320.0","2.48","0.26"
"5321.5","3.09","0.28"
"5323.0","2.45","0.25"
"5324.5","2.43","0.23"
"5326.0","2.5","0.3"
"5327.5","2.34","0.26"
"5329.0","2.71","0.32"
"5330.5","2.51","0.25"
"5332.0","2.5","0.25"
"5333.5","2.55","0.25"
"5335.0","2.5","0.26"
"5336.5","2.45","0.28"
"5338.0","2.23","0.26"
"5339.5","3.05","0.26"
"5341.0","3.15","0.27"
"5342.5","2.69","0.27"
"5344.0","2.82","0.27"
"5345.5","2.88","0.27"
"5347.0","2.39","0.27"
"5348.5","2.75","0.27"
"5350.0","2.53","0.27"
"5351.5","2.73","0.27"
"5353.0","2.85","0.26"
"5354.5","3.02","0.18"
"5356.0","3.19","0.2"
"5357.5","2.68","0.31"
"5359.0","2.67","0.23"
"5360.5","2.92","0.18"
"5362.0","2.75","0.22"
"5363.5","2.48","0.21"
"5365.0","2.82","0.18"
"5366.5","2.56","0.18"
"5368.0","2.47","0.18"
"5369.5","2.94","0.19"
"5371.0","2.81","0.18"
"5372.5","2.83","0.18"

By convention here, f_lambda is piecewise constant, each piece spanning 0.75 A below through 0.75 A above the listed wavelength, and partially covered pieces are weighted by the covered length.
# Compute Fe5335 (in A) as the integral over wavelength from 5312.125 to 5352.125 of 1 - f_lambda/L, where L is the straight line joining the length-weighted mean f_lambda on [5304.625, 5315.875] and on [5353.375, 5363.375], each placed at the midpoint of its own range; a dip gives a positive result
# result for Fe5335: 2.3 A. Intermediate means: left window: 2.83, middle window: 2.67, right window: 2.85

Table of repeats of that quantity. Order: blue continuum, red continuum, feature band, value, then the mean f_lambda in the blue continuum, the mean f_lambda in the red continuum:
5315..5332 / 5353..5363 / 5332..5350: 0.61 A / 2.65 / 2.86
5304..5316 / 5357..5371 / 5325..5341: 1.22 A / 2.82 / 2.71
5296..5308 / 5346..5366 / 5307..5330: -0.46 A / 2.66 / 2.75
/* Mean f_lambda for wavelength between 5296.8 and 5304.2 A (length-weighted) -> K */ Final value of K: 2.67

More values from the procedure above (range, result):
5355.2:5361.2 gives 2.87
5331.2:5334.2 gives 2.52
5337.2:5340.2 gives 2.63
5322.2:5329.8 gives 2.49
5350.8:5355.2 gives 2.87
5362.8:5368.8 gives 2.59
